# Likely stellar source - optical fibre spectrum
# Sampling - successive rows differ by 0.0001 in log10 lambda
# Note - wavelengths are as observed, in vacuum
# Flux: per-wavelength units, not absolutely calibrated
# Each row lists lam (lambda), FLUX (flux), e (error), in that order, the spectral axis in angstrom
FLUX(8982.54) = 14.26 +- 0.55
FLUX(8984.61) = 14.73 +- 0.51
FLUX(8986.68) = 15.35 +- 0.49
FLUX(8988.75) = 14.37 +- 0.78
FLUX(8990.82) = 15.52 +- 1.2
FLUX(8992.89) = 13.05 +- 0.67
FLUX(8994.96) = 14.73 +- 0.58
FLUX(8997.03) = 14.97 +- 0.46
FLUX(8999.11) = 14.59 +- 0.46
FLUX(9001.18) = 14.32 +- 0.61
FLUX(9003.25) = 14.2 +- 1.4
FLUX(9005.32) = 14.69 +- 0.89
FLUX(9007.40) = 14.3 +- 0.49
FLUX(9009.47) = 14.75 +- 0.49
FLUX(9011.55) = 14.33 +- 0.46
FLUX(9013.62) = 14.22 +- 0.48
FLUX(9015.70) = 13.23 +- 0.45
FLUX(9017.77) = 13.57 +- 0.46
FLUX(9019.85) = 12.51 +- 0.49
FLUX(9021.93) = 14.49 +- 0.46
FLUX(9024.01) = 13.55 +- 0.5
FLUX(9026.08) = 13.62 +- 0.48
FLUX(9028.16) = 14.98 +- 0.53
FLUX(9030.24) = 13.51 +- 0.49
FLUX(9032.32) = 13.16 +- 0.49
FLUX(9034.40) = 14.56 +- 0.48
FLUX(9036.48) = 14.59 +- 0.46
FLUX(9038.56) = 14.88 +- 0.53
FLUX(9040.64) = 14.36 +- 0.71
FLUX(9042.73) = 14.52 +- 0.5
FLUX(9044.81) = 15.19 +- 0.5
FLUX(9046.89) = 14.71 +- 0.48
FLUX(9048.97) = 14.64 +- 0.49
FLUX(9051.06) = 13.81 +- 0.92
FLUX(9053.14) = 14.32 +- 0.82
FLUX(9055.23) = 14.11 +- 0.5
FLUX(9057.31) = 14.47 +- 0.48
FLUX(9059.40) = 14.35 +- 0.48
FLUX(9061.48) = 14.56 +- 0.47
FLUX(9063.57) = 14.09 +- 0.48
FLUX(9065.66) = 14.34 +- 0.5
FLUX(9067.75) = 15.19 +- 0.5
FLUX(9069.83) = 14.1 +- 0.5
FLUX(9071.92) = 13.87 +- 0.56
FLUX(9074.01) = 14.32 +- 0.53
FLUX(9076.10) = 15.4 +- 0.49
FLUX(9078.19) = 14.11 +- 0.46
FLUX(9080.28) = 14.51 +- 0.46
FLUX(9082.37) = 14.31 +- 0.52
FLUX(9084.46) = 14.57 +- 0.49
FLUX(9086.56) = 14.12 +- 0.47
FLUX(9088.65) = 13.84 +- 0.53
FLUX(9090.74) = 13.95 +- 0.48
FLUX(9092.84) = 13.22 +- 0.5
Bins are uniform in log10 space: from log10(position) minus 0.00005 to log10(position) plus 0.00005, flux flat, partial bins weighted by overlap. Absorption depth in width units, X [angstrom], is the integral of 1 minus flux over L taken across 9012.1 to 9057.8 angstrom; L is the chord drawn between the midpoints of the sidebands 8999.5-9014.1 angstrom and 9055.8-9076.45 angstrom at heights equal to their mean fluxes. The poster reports 0.9 angstrom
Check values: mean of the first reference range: 14.4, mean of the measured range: 14.1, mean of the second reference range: 14.4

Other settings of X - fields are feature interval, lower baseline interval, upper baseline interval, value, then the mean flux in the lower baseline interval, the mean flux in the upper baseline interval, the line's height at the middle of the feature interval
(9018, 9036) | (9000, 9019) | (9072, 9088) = 0.53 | 14.2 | 14.4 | 14.2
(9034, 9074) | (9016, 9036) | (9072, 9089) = -1.03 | 13.8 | 14.4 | 14.1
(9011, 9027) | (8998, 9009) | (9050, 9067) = 0.80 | 14.4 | 14.3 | 14.4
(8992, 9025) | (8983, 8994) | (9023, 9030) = 0.42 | 14.6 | 14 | 14.3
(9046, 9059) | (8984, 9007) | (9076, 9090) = 0.07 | 14.6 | 14.3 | 14.4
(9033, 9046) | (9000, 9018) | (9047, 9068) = -0.30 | 14.2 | 14.4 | 14.3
